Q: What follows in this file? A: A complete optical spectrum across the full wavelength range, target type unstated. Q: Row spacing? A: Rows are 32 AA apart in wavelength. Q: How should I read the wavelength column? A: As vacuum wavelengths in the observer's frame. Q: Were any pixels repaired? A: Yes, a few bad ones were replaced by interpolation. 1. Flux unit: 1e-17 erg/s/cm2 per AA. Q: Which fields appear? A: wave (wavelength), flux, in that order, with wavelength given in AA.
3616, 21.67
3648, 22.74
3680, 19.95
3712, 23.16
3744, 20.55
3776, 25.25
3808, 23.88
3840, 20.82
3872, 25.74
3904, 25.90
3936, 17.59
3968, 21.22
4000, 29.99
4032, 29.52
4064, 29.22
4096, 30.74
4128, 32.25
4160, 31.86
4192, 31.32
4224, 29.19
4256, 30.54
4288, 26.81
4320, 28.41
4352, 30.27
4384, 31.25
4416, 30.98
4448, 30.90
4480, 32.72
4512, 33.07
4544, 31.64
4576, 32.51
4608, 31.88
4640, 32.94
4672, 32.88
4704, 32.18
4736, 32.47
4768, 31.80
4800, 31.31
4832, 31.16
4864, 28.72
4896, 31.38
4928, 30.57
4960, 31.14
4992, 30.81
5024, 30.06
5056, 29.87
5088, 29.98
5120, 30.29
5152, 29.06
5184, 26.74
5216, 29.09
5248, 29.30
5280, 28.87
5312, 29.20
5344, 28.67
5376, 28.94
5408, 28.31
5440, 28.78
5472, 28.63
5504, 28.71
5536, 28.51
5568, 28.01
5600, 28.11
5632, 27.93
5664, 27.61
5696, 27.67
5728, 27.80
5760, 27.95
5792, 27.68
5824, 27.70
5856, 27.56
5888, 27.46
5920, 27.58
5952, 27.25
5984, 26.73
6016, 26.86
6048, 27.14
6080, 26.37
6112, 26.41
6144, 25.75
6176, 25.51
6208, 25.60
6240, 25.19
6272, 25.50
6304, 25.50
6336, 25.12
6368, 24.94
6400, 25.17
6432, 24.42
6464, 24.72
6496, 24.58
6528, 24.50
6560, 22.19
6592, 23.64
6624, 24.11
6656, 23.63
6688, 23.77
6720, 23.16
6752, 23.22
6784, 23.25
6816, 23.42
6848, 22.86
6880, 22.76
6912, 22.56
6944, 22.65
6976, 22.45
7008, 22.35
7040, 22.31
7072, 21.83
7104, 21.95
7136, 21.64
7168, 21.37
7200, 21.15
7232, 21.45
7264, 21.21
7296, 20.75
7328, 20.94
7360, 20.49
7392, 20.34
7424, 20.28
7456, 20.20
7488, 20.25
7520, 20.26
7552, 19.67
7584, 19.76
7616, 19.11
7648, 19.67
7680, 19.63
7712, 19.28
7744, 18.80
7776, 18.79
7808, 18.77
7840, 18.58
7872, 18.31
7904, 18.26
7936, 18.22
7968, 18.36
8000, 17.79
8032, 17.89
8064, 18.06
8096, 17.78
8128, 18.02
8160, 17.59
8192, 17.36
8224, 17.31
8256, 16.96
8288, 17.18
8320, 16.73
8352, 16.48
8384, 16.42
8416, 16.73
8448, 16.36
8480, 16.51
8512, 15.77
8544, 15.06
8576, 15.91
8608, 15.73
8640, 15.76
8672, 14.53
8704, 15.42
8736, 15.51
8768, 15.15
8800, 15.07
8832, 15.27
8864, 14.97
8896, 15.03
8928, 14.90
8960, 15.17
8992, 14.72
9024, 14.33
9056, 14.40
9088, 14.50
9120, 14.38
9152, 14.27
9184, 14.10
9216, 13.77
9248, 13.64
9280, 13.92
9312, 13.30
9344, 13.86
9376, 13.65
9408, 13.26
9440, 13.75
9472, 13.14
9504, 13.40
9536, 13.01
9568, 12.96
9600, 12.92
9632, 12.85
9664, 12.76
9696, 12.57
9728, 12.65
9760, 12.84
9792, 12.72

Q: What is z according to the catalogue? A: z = 0.000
